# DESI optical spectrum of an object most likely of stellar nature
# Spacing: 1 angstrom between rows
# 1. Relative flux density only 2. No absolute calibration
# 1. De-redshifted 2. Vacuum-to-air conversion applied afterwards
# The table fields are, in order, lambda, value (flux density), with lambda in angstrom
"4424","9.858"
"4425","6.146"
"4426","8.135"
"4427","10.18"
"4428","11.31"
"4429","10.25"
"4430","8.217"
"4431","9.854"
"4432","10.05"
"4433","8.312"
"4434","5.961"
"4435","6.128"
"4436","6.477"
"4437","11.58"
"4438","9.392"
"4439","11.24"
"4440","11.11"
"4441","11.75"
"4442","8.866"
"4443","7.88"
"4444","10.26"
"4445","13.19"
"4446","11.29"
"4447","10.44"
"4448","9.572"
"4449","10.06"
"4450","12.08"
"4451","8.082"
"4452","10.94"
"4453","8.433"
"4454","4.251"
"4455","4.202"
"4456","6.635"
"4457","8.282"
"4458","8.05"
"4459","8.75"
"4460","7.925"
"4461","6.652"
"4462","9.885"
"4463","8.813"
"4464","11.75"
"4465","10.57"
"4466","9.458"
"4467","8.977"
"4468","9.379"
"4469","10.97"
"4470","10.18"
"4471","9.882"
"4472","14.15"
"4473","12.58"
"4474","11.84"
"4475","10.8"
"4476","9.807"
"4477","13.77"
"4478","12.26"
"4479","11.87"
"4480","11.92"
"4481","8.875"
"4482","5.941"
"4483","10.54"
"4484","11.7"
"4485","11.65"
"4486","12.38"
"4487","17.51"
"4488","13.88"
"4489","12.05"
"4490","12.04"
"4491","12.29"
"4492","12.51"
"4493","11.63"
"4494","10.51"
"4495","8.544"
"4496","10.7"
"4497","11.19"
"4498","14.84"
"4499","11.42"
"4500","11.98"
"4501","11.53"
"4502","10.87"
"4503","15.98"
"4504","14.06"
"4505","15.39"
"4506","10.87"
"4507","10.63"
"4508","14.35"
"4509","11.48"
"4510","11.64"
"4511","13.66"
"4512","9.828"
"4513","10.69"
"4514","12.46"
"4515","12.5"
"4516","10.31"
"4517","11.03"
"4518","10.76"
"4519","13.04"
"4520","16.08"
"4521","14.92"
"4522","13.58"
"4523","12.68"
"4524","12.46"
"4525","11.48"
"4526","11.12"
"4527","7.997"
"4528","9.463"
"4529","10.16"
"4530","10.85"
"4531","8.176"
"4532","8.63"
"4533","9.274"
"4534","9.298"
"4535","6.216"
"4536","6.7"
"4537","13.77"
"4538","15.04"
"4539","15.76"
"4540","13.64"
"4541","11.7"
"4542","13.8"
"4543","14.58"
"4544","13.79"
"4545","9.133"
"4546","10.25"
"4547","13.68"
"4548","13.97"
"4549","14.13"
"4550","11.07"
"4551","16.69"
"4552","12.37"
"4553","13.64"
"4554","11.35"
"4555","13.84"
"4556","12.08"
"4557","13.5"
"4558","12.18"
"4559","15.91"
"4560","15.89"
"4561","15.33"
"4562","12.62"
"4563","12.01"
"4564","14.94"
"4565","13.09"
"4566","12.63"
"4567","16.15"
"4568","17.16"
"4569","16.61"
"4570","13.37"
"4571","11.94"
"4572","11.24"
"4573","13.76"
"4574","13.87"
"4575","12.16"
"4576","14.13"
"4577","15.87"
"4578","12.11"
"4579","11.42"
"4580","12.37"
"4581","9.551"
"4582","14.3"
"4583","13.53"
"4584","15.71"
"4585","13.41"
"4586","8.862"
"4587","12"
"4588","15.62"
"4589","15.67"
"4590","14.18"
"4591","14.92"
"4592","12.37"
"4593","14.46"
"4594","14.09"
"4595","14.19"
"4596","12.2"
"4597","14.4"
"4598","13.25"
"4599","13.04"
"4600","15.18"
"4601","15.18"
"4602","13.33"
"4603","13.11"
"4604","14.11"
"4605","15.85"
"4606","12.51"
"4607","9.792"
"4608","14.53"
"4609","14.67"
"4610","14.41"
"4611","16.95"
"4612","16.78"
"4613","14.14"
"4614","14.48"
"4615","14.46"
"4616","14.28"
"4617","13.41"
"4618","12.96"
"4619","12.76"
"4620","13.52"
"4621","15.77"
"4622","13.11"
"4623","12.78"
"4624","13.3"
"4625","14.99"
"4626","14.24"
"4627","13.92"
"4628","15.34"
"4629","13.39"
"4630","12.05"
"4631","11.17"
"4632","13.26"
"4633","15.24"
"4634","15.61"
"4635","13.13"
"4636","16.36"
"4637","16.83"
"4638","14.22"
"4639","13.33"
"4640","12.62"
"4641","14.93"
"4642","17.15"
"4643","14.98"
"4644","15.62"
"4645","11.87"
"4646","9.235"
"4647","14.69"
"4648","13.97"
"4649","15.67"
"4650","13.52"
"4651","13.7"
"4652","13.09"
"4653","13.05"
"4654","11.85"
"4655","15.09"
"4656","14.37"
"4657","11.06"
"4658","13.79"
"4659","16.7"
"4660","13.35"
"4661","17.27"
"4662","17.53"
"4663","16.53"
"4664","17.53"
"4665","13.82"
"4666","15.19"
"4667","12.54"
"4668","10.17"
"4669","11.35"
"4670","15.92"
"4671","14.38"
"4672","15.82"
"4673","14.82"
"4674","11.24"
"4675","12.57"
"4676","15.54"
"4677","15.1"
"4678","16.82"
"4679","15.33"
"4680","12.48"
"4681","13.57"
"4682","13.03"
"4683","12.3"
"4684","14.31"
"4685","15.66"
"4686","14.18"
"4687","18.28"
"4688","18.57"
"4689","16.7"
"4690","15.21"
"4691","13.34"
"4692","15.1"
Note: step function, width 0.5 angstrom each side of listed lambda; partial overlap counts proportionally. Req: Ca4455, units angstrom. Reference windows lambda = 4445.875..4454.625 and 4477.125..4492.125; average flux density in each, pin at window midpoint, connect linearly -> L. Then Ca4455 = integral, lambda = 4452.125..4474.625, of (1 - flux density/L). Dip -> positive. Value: 2.5 angstrom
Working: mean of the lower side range 9.31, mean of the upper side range 11.9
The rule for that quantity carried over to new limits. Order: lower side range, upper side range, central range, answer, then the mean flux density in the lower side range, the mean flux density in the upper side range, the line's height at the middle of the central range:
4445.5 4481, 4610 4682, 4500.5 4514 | -1.9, 9.83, 14.2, 10.9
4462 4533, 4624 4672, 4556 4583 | -1.7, 11.5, 14.2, 12.8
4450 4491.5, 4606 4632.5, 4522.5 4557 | 0.5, 10.3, 13.8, 11.9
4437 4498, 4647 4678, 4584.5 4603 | -1.1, 10.4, 14.3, 12.9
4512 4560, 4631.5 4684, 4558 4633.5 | -4.0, 12.1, 14.2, 13.1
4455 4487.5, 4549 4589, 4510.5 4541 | 1.7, 10.3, 13.5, 12.1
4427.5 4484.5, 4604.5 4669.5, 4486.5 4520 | -4.3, 9.71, 14.1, 10.9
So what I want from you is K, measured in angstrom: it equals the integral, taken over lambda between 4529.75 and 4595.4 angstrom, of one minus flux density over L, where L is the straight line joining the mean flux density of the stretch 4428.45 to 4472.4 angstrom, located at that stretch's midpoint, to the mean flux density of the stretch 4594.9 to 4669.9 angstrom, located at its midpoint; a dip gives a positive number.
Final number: -3.9 angstrom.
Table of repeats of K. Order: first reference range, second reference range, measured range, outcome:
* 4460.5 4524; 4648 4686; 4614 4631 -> -0.2 angstrom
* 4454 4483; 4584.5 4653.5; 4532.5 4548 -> -0.1 angstrom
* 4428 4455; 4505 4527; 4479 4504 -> -1.3 angstrom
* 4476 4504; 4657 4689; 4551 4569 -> -1.4 angstrom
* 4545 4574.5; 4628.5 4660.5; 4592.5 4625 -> -0.5 angstrom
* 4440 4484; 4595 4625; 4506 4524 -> -1.5 angstrom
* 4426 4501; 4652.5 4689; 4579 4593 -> -0.5 angstrom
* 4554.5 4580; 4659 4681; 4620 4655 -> 0.8 angstrom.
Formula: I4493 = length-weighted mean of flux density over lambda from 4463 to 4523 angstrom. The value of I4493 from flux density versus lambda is 11.8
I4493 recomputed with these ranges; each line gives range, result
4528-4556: 11.9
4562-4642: 13.8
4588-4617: 14.2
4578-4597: 13.3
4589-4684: 14.1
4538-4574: 13.6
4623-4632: 13.5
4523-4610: 12.9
